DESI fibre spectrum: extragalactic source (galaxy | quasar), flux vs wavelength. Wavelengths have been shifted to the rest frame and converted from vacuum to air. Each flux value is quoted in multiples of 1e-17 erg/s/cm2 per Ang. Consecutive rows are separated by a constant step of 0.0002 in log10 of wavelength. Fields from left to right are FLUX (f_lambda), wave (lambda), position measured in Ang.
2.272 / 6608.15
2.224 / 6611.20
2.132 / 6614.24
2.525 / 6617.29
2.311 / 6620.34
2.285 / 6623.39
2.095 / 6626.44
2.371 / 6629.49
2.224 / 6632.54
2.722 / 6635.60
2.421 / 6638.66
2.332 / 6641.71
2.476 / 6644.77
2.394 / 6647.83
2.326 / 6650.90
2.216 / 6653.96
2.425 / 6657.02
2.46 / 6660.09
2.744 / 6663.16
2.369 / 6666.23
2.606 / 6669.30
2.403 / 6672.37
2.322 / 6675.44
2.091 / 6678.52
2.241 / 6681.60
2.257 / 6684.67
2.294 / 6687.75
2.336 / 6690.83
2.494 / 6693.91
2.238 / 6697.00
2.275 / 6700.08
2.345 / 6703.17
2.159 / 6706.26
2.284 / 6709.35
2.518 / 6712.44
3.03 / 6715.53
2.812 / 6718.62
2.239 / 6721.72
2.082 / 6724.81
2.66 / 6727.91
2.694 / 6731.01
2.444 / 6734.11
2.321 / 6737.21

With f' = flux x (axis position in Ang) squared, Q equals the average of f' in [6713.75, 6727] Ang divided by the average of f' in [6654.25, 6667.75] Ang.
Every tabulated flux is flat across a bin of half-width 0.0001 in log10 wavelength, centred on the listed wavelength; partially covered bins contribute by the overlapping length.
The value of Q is 1.0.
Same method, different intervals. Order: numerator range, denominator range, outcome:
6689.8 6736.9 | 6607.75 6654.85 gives 1.07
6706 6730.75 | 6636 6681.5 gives 1.06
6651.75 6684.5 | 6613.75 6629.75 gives 1.05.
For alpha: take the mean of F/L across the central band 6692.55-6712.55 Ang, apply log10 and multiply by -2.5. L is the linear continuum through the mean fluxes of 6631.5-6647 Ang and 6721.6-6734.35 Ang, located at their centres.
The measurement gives 0.06 mag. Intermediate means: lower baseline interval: 2.44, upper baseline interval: 2.44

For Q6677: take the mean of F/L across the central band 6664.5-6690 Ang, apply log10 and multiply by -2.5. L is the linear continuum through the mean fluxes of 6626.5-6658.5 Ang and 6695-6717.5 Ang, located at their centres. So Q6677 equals 0.03 mag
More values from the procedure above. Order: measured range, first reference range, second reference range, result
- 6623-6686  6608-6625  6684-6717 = -0.02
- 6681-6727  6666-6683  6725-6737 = 0.02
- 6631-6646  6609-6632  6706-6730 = -0.05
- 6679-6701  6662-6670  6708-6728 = 0.11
